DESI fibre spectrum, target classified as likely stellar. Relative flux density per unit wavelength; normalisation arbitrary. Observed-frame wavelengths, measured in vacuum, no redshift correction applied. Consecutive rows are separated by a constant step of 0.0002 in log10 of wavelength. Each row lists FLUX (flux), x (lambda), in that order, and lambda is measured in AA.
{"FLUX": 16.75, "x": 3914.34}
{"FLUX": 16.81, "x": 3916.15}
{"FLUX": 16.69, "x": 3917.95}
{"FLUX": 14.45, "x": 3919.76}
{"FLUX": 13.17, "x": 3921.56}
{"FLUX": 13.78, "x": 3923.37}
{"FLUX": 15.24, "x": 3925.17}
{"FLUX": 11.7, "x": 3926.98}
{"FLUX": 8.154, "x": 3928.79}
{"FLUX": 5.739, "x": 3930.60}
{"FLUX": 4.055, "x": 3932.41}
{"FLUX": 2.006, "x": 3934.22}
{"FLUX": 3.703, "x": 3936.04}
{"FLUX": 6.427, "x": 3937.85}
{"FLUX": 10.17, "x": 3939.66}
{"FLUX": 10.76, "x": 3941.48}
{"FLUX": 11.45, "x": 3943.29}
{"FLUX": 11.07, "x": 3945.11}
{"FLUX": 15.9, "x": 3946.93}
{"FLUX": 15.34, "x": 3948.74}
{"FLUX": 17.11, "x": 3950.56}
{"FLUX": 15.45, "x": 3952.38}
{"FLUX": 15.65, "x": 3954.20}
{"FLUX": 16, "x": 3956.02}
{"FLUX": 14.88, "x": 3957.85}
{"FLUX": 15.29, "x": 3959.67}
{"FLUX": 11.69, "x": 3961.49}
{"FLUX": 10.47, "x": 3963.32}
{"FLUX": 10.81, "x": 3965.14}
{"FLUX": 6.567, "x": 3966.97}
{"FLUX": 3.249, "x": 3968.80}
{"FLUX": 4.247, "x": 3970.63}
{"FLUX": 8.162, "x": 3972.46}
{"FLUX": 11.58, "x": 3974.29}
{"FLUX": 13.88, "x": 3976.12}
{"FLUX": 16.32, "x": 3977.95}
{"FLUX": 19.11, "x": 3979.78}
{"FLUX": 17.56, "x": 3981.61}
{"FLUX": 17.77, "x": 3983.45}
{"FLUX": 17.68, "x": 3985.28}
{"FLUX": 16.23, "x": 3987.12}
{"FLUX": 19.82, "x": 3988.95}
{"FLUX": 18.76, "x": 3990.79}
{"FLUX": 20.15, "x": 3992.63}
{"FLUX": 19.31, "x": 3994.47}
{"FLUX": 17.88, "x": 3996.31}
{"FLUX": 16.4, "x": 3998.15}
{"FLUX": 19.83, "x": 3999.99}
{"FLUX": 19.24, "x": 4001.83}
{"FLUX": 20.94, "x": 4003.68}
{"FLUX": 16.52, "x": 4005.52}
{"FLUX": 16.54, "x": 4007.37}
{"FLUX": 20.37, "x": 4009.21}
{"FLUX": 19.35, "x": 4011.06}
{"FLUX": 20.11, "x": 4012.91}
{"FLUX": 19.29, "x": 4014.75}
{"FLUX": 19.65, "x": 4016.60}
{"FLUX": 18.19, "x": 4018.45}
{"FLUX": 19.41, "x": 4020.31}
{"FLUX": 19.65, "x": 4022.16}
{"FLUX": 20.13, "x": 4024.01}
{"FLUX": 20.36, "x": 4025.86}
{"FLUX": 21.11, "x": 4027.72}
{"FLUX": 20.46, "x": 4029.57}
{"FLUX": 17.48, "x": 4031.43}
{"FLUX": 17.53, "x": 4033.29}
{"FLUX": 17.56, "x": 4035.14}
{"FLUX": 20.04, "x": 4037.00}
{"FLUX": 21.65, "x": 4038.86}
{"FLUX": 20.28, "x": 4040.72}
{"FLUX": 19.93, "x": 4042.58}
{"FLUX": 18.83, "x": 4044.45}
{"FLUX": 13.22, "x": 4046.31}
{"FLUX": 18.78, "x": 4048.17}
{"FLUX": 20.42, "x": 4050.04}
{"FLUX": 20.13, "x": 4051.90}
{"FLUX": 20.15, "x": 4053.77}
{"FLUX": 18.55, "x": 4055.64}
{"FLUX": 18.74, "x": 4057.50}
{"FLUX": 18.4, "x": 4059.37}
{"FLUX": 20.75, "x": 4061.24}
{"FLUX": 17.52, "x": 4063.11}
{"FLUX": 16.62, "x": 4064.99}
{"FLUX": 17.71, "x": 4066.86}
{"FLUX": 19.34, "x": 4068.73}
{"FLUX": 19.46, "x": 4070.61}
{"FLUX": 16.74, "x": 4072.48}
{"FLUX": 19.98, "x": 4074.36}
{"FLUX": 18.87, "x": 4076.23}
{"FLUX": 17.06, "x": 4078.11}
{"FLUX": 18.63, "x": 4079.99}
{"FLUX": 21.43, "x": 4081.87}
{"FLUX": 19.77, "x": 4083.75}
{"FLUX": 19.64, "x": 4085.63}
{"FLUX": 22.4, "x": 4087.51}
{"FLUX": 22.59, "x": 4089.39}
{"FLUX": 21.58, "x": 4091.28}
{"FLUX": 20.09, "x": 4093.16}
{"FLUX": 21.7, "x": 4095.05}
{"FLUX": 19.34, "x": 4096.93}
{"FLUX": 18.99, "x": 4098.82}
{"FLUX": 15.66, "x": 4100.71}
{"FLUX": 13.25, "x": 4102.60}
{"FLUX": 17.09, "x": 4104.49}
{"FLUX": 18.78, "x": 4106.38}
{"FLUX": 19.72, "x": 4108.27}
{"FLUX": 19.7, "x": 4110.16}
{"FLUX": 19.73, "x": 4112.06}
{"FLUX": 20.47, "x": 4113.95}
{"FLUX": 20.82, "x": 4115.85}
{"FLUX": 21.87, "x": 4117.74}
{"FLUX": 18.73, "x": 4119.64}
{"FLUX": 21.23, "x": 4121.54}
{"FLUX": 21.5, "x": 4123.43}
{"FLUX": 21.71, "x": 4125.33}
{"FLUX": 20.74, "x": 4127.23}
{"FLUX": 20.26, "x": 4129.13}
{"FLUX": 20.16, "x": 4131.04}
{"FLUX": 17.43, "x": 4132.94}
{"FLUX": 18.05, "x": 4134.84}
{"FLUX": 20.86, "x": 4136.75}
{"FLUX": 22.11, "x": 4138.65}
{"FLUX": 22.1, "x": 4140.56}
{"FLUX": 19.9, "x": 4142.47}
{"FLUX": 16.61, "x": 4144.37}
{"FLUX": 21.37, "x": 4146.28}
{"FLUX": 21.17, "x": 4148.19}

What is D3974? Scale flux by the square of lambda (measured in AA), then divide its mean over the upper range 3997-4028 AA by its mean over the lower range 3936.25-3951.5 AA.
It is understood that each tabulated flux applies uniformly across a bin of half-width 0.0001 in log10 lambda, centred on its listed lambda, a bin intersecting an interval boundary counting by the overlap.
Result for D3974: 1.67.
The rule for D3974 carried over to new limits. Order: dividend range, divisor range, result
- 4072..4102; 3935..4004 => 1.48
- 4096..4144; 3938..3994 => 1.54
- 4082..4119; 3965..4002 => 1.39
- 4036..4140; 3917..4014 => 1.48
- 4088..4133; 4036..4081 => 1.08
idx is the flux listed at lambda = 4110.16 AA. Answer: 19.7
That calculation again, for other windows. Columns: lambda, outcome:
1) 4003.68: 20.94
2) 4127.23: 20.74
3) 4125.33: 21.71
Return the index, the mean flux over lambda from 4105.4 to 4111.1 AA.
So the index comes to 19.4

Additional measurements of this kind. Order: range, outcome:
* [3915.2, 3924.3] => 15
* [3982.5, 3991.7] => 18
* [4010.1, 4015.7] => 19.6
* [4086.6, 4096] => 21.7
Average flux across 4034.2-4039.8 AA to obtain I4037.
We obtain 19.8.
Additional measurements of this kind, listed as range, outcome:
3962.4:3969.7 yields 7.78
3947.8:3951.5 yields 16.2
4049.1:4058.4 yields 19.6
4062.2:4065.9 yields 17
